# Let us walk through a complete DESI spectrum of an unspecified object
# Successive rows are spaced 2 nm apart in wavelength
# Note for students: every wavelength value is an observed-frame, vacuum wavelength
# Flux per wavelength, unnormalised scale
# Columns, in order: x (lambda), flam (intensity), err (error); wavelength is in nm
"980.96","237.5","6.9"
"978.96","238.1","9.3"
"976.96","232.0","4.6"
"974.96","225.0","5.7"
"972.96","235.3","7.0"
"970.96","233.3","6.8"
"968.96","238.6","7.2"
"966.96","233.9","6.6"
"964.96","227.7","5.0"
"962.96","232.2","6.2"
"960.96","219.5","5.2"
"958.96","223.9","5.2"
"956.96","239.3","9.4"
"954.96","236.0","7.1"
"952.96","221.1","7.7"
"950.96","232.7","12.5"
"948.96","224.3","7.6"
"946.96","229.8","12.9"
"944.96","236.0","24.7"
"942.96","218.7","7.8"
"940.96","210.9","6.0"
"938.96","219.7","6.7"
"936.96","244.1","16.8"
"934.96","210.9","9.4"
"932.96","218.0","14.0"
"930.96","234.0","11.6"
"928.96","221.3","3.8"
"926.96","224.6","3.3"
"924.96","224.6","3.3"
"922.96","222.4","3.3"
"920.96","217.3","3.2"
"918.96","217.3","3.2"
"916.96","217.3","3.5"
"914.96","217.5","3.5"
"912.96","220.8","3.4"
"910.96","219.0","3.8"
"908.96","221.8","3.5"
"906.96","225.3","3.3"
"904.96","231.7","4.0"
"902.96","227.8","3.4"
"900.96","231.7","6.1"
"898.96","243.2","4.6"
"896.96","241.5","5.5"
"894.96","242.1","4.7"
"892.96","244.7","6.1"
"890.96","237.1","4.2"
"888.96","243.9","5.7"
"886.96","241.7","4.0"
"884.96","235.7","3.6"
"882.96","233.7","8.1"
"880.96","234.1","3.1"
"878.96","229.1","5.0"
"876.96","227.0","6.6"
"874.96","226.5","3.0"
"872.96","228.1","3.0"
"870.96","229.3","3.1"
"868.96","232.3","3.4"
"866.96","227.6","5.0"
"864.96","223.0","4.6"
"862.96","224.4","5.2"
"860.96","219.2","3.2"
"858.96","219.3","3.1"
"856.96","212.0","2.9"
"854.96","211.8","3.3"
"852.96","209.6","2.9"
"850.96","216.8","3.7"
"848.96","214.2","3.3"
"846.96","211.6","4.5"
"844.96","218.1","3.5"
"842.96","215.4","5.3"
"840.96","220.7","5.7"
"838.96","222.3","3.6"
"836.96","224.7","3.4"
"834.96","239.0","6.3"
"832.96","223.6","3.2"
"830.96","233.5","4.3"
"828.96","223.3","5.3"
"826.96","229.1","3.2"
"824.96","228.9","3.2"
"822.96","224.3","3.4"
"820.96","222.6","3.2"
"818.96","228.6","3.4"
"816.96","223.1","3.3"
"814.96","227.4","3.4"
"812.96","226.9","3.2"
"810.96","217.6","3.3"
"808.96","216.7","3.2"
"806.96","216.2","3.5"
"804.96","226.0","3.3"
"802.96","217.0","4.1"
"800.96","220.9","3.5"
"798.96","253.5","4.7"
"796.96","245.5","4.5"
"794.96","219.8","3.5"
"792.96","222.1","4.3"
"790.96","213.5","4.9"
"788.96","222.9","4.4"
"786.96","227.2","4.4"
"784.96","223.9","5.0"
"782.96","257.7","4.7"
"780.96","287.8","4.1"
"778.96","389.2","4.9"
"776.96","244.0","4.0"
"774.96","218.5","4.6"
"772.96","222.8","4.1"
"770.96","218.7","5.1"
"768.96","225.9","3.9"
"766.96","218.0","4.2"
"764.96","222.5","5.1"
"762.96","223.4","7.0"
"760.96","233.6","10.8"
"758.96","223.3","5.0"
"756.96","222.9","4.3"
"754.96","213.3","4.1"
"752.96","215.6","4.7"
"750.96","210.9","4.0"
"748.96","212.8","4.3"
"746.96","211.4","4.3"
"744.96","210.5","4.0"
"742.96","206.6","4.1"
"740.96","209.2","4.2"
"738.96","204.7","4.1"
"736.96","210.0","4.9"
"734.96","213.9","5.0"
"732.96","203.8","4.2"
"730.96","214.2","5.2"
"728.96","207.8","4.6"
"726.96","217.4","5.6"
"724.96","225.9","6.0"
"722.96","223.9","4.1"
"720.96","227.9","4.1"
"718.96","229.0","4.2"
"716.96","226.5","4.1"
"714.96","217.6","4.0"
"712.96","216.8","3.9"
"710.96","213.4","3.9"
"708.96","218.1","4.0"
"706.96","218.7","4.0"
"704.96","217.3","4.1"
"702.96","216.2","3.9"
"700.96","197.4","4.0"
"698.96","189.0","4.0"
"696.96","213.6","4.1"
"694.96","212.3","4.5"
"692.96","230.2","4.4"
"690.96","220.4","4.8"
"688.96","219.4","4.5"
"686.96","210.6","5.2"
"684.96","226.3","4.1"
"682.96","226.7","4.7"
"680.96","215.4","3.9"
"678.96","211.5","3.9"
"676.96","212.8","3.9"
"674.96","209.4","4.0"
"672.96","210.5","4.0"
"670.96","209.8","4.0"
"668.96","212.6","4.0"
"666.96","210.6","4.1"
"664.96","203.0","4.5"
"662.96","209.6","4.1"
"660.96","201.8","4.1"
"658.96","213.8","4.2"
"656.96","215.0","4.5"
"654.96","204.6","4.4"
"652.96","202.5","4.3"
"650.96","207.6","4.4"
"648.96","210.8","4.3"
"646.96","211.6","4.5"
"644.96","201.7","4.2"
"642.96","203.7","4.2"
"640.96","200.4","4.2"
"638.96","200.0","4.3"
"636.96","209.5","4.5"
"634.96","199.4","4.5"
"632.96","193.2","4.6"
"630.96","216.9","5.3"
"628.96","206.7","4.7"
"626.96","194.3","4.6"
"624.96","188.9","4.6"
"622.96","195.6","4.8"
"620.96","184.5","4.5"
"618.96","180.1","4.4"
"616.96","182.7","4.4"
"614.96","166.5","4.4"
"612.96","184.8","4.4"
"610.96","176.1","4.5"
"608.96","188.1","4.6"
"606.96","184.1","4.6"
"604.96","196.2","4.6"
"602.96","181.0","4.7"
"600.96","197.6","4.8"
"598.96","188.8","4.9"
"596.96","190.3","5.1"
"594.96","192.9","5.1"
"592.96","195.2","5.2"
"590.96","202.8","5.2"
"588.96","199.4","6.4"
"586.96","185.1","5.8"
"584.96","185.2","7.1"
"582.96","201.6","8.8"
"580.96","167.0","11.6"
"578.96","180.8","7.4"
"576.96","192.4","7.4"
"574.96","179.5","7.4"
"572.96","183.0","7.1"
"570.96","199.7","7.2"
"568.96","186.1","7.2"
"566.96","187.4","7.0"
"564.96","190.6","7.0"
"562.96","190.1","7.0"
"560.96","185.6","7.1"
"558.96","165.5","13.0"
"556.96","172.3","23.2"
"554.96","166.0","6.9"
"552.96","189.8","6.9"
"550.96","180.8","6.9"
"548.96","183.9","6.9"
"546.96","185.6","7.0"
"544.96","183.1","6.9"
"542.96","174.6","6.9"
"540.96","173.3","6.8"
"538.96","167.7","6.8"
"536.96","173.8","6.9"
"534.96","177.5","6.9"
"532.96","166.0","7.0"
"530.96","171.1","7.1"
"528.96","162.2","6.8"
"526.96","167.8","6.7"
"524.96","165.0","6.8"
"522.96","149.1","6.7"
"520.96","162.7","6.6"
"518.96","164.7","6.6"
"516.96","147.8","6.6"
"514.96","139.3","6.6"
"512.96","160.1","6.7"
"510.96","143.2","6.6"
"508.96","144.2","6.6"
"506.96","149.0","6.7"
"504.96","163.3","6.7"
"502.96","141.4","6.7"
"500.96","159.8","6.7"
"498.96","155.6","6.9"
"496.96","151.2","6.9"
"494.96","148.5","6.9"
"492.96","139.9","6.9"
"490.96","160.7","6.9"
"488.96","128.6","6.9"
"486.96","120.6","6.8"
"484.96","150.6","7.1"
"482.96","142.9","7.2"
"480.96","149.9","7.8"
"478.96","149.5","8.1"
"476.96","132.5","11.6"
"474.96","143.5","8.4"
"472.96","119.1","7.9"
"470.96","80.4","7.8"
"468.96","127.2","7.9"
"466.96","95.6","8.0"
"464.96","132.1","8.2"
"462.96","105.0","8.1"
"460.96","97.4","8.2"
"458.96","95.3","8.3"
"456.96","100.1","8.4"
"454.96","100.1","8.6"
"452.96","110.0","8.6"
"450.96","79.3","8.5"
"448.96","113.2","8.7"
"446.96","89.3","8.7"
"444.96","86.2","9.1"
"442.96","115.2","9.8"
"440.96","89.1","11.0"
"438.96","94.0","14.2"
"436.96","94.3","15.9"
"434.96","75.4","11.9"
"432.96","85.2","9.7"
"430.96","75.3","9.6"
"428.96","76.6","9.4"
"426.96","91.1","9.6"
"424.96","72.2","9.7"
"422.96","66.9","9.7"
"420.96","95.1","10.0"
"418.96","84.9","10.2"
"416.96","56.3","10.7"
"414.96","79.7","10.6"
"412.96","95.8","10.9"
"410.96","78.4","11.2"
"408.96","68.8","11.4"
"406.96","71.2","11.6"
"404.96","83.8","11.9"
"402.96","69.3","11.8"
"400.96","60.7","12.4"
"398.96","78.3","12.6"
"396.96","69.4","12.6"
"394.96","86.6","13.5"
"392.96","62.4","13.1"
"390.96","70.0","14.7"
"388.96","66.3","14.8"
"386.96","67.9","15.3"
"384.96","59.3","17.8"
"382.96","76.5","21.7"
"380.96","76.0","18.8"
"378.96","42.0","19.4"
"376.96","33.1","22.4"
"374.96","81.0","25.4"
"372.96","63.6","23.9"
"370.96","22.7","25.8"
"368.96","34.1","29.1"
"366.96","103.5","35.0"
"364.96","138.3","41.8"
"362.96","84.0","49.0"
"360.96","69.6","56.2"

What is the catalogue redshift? 0.19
